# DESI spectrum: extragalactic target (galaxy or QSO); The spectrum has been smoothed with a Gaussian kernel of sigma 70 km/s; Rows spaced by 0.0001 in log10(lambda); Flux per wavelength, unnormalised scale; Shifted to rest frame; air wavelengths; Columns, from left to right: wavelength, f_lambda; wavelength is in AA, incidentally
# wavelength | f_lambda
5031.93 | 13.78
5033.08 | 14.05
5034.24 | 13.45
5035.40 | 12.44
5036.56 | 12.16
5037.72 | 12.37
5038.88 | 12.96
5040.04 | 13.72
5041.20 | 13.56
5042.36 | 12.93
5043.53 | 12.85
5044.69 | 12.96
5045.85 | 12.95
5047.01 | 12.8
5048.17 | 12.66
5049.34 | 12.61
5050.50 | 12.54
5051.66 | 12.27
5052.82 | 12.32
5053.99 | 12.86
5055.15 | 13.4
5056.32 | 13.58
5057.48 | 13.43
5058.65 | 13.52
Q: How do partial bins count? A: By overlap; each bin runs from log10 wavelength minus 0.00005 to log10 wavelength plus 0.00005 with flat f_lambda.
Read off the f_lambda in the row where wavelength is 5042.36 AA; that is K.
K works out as 12.93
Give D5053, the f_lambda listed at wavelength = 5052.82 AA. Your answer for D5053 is 12.32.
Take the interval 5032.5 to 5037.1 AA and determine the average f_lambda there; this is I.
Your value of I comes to 13.1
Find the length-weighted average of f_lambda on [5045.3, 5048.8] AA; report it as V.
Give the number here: 12.8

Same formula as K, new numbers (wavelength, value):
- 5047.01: 12.8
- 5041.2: 13.56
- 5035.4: 12.44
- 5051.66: 12.27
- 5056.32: 13.58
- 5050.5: 12.54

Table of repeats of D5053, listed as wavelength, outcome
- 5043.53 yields 12.85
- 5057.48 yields 13.43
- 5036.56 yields 12.16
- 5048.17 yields 12.66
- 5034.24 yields 13.45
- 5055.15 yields 13.4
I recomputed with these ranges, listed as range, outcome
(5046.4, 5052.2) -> 12.6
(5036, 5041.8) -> 13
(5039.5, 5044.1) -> 13.2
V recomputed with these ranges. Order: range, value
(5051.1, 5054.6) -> 12.5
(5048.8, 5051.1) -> 12.6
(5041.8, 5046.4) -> 12.9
